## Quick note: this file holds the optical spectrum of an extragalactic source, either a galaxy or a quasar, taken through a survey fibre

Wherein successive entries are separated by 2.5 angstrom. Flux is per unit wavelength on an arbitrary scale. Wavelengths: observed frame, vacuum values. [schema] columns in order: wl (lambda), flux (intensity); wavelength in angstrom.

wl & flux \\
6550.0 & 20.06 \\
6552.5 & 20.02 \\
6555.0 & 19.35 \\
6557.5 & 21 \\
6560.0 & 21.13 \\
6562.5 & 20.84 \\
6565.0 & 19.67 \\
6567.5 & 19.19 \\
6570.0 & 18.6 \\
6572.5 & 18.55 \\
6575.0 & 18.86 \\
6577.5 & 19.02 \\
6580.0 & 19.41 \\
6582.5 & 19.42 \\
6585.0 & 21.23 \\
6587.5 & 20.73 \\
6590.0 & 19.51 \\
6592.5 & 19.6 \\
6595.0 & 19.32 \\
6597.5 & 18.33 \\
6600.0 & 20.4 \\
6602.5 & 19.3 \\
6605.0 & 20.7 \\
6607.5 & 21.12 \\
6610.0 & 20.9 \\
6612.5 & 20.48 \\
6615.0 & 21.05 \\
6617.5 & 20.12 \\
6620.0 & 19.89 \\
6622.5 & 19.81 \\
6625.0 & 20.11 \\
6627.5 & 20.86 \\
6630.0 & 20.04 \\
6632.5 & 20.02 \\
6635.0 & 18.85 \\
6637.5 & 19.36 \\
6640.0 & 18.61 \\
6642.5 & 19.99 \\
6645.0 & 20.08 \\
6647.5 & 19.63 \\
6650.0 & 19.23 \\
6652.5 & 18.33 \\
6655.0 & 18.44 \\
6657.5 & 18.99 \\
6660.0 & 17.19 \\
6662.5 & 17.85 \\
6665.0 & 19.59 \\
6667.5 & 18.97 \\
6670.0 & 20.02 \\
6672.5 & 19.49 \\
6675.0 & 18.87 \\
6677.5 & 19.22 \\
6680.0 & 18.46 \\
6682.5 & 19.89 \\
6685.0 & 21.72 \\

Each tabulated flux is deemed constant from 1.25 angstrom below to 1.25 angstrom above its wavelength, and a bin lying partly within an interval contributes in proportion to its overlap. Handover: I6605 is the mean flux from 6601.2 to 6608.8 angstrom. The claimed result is 20.4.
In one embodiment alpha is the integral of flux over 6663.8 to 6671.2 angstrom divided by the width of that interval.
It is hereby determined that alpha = 19.5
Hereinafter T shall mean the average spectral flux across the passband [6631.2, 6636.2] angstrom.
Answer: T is 19.4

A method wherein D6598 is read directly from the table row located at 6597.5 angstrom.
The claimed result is 18.33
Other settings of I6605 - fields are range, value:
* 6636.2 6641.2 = 19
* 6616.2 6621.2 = 20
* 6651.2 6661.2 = 18.2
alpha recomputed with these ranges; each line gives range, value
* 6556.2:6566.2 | 20.7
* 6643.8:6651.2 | 19.6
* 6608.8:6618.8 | 20.6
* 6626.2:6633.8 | 20.3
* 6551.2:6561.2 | 20.4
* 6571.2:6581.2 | 19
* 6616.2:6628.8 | 20.2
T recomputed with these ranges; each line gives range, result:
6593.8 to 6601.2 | 19.3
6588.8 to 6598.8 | 19.2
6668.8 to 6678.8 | 19.4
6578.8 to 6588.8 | 20.2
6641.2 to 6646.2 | 20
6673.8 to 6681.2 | 18.9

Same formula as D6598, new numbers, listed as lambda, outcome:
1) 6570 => 18.6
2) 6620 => 19.89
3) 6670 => 20.02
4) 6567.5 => 19.19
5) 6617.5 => 20.12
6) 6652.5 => 18.33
